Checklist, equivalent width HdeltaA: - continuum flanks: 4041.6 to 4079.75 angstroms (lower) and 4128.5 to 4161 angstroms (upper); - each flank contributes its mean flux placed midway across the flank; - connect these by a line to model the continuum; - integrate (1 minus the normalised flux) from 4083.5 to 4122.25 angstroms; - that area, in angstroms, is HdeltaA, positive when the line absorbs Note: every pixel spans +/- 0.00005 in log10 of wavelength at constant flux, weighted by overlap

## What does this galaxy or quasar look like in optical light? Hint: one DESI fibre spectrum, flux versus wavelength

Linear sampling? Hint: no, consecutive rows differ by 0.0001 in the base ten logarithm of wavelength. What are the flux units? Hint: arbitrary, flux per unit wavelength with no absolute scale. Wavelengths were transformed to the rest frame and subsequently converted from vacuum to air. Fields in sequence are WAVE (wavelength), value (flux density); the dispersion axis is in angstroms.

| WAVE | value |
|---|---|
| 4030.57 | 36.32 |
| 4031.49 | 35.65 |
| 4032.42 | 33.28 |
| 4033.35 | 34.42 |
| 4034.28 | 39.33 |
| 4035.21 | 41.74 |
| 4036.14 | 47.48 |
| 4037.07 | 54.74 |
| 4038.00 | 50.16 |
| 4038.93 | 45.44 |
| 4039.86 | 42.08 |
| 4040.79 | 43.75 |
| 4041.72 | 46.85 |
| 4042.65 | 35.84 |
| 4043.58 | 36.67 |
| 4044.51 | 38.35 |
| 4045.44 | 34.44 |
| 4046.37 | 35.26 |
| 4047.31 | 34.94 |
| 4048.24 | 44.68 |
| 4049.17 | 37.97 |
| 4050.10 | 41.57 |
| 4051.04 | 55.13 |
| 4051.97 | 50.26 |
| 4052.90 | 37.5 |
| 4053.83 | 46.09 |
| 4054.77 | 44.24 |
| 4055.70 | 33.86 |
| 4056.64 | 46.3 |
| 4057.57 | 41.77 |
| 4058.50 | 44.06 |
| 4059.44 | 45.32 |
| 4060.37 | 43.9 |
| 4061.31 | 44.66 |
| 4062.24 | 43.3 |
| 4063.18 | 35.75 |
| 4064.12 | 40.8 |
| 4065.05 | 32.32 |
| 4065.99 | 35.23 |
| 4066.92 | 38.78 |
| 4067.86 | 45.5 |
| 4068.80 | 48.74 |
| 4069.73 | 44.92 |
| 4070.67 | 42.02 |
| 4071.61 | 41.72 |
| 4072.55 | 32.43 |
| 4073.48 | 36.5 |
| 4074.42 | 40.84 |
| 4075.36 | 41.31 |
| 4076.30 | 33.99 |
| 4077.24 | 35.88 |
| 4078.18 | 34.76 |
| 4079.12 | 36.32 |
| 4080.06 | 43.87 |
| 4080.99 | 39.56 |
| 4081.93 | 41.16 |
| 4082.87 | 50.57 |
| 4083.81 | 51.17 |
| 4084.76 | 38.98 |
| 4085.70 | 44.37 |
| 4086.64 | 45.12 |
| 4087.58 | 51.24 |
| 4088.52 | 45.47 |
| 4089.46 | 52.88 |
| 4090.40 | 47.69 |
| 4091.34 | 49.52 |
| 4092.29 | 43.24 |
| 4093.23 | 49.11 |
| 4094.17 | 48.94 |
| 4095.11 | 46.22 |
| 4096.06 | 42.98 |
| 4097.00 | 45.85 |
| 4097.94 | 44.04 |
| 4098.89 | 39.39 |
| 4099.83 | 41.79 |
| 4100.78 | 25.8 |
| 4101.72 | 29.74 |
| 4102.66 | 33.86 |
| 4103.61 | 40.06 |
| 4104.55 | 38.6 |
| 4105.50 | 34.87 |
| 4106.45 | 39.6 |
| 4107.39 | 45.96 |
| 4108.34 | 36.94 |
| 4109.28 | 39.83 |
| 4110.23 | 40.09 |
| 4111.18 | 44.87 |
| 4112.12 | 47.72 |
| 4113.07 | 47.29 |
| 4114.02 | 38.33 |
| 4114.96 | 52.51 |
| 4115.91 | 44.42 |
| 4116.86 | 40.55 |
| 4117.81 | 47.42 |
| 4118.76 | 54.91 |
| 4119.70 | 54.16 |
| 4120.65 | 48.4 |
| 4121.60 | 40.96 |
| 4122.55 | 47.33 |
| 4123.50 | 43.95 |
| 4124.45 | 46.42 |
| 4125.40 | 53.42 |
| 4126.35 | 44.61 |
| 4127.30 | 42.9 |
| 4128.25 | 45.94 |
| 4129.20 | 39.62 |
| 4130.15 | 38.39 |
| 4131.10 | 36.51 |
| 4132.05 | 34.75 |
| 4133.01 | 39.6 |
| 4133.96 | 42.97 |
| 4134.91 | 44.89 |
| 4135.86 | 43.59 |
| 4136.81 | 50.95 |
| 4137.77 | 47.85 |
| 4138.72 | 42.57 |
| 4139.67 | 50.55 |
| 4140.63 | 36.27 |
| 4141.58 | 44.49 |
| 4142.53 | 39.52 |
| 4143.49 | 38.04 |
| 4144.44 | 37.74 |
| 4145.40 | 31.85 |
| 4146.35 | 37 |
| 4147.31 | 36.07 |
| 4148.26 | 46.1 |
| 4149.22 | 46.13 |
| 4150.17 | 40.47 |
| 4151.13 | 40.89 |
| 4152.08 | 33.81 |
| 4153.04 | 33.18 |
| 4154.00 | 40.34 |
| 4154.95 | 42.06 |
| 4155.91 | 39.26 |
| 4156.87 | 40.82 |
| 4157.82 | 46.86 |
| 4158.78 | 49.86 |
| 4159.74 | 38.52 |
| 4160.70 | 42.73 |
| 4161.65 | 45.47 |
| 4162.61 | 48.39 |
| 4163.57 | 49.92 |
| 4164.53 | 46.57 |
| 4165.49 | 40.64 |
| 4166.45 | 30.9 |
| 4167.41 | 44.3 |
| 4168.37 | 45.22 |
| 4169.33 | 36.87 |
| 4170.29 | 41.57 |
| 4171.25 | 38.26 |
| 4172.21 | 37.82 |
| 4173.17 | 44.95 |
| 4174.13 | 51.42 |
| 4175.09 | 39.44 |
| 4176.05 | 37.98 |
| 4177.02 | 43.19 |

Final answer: -2.9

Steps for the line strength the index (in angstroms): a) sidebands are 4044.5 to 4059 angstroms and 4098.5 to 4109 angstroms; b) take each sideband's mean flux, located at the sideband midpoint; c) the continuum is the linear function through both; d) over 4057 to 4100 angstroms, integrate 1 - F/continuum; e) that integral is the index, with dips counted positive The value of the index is -3.8 angstroms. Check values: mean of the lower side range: 41.8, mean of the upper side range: 37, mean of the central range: 42.7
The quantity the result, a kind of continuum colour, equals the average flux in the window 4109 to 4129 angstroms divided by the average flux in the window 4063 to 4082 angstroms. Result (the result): 1.17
